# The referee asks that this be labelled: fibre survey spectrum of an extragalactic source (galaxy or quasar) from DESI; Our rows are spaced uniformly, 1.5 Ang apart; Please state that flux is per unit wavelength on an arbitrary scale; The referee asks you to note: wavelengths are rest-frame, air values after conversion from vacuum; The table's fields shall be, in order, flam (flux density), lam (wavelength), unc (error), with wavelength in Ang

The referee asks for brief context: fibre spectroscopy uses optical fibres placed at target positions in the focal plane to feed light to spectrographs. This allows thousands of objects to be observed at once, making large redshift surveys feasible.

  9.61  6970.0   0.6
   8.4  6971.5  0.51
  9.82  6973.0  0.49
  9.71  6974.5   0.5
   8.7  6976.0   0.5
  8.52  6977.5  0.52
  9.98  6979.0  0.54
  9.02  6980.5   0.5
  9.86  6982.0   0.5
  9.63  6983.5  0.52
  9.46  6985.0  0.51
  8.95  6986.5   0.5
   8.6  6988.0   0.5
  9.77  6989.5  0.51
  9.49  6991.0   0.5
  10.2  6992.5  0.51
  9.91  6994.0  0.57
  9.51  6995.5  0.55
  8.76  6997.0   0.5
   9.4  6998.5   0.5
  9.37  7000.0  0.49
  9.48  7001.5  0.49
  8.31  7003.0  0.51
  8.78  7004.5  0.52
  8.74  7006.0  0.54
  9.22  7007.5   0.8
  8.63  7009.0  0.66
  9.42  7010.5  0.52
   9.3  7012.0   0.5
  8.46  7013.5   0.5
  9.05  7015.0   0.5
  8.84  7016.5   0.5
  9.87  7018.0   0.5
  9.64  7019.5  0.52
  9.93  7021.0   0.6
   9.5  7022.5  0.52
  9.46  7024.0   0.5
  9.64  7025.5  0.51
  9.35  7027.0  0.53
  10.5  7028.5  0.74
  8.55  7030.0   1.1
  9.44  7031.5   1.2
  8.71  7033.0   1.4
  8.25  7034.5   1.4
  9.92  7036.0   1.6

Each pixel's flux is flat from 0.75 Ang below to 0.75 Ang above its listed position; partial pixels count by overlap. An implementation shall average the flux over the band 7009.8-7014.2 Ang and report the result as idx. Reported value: 9.06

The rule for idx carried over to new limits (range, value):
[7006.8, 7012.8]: 9.14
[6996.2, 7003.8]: 9.07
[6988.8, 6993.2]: 9.82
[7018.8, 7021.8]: 9.78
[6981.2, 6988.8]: 9.3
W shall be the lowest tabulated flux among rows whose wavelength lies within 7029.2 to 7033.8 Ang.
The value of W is 8.55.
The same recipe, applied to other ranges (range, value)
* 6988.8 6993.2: 9.49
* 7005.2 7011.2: 8.63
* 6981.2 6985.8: 9.46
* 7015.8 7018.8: 8.84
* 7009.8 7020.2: 8.46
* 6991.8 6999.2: 8.76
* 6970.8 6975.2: 8.4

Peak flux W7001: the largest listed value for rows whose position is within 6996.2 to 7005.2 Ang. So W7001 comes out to 9.48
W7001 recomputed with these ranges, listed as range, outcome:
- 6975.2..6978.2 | 8.7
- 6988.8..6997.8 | 10.2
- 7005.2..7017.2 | 9.42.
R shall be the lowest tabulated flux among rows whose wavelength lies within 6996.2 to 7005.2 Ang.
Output 8.31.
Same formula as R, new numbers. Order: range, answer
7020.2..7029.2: 9.35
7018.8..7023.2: 9.5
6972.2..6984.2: 8.52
